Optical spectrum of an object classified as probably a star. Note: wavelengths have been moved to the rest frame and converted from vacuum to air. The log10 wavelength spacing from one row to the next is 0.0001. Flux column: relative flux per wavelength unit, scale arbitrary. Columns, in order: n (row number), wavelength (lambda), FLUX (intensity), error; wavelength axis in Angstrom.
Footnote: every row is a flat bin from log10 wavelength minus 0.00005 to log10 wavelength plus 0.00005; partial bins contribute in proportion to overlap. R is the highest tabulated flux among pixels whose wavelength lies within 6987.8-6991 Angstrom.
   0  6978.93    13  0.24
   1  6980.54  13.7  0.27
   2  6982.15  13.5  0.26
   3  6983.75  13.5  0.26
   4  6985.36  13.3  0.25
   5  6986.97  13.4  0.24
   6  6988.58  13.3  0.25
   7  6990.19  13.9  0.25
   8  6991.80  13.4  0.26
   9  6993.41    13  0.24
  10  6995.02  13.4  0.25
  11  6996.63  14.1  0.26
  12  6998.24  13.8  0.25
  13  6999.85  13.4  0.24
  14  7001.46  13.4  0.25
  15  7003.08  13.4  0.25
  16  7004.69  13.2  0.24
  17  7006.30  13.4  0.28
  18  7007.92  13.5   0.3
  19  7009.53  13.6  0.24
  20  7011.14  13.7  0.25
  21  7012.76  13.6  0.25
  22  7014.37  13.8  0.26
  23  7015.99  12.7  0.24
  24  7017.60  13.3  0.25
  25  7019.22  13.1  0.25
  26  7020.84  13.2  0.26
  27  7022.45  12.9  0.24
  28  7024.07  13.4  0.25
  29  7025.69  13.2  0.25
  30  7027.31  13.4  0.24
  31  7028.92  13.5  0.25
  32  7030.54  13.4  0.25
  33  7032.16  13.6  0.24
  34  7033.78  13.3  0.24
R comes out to 13.9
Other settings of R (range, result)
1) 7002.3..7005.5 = 13.4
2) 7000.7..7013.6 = 13.7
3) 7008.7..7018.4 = 13.8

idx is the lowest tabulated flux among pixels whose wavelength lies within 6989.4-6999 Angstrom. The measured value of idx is 13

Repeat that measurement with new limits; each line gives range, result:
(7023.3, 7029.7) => 13.2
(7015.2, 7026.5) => 12.7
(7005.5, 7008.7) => 13.4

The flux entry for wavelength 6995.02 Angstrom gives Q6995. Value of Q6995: 13.4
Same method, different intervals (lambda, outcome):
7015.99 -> 12.7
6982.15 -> 13.5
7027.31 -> 13.4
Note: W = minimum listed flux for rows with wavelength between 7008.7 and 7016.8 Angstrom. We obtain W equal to 12.7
